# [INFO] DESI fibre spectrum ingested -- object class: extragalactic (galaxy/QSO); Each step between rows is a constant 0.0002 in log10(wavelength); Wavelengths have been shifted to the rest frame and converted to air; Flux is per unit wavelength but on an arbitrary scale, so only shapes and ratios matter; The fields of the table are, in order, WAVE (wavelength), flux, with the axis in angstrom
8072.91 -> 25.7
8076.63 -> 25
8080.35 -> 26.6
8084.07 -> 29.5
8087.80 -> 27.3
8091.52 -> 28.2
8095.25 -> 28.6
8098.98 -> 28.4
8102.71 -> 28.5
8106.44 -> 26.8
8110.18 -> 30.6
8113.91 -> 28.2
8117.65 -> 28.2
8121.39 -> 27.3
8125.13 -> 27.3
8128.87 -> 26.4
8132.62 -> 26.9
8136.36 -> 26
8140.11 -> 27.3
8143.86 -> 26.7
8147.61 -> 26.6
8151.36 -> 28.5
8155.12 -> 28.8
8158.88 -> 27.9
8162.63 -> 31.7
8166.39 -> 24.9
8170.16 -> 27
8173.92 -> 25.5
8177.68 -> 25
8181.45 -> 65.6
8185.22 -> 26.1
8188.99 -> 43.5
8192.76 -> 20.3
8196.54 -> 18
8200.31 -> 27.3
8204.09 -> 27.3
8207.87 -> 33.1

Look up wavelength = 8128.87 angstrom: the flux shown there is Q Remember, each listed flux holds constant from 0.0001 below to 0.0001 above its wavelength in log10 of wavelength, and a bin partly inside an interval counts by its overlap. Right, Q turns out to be 26.4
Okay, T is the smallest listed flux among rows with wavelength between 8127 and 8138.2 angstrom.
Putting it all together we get 26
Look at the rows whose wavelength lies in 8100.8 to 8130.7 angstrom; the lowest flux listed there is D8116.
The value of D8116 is 26.4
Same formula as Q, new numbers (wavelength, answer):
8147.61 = 26.6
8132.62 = 26.9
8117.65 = 28.2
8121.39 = 27.3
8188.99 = 43.5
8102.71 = 28.5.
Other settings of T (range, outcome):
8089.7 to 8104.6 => 28.2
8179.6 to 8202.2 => 18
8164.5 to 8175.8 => 24.9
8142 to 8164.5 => 26.6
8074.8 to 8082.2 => 25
